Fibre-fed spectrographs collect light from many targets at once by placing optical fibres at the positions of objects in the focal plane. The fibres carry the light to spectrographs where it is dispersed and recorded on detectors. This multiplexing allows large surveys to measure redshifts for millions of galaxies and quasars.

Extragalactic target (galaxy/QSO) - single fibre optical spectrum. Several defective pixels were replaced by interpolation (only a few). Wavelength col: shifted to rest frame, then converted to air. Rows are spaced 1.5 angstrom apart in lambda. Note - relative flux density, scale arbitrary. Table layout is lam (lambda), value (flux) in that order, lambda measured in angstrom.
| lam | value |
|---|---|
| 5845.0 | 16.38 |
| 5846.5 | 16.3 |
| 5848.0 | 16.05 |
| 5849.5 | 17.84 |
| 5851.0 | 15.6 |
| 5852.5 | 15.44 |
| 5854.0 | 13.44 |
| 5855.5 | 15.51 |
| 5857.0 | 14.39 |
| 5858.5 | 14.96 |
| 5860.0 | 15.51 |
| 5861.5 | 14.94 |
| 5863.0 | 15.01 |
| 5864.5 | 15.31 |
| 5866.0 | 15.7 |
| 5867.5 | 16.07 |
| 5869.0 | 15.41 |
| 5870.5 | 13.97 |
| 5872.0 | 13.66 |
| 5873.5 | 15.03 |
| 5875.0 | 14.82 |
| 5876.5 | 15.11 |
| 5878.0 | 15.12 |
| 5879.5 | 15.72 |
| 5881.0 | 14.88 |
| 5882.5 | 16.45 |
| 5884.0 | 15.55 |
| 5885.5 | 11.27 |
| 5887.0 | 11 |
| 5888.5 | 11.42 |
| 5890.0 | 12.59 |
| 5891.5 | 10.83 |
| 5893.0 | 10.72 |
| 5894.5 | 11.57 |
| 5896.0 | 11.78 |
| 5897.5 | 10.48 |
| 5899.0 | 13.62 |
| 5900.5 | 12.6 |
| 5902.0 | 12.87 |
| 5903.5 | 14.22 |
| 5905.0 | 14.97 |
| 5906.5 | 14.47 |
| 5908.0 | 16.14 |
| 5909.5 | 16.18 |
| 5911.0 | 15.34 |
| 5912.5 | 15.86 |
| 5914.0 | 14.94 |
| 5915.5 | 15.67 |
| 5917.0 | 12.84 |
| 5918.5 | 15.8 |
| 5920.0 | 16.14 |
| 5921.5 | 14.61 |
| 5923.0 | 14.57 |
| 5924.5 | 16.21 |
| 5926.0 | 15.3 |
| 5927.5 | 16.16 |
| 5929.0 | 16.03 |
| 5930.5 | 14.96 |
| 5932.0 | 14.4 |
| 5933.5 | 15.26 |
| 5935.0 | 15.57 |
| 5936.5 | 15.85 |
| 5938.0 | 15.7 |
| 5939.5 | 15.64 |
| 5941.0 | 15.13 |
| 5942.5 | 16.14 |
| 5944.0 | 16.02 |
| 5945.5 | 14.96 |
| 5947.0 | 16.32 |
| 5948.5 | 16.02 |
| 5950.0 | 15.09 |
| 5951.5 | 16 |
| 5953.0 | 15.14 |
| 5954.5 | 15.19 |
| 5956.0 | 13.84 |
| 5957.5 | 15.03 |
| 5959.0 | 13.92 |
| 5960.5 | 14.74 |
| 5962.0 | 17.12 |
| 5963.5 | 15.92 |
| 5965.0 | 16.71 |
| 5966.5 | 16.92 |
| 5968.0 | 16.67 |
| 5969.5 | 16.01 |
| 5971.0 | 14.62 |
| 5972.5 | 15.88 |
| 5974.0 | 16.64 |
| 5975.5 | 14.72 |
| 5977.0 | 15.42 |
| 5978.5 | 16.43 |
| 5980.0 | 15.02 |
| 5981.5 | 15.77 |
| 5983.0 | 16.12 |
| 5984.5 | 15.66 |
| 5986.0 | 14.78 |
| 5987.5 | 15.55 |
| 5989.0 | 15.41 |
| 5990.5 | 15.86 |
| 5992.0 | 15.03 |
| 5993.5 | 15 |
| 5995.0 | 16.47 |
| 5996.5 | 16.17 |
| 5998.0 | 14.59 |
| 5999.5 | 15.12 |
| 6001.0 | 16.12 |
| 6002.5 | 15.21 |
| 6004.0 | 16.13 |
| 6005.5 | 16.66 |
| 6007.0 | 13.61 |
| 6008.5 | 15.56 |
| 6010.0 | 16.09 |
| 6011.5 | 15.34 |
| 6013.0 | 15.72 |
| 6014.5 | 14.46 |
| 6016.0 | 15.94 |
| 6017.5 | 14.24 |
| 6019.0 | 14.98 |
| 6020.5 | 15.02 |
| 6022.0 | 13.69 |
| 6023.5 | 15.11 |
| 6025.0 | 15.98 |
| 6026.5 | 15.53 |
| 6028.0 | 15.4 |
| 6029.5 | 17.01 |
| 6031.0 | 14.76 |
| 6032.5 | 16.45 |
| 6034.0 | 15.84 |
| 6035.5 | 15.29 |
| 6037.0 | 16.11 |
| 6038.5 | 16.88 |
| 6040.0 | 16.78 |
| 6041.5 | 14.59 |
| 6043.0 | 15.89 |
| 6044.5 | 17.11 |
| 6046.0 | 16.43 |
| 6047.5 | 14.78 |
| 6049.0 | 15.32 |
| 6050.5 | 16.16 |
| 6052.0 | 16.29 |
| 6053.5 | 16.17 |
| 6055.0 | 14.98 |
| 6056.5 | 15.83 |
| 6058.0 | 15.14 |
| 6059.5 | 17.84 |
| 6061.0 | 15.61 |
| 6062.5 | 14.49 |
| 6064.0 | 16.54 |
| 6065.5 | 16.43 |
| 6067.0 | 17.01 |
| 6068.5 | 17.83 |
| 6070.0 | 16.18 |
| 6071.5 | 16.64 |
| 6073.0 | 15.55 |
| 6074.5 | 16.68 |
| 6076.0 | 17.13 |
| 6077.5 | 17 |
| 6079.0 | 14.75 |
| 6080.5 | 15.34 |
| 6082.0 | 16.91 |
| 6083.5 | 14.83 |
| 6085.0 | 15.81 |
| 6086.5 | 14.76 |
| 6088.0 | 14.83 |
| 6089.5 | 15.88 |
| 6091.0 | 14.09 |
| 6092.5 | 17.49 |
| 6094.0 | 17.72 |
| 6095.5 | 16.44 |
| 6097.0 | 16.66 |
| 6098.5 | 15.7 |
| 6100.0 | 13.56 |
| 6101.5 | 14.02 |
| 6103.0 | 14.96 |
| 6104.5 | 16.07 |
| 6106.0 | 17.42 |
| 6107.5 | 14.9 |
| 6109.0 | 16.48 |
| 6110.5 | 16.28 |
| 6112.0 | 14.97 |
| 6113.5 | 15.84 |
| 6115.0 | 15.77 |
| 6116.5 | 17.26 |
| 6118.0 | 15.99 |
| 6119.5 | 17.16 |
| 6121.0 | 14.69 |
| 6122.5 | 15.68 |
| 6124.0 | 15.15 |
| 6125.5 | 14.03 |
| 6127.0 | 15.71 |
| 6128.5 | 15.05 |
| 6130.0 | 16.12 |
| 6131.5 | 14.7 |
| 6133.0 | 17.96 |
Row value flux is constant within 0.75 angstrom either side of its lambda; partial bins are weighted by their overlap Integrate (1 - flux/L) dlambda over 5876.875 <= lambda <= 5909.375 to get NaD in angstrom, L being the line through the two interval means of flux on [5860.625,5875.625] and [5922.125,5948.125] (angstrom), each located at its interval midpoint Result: 4.0 angstrom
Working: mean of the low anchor 15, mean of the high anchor 15.5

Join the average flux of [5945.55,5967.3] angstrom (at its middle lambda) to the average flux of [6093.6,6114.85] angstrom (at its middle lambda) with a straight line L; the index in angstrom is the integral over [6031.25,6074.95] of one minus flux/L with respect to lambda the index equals -1.1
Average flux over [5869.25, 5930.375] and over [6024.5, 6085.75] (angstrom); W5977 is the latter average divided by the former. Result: 1.13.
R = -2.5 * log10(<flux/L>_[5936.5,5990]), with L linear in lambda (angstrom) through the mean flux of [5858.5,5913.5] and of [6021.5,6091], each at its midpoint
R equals -0.05 mag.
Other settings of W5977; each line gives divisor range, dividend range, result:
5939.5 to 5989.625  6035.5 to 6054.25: 1.03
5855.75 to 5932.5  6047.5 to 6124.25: 1.11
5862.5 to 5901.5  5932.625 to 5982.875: 1.14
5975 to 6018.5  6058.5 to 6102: 1.03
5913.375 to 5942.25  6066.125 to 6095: 1.05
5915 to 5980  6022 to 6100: 1.03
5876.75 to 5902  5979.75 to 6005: 1.21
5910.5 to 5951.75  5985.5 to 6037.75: 1.00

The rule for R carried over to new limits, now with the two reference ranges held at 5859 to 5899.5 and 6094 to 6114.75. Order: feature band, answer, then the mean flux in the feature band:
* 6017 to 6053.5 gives -0.04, 15.7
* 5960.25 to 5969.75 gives -0.13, 16.4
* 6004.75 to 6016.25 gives -0.03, 15.4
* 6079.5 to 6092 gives 0.02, 15.3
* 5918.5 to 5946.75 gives -0.09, 15.5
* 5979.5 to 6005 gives -0.05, 15.5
